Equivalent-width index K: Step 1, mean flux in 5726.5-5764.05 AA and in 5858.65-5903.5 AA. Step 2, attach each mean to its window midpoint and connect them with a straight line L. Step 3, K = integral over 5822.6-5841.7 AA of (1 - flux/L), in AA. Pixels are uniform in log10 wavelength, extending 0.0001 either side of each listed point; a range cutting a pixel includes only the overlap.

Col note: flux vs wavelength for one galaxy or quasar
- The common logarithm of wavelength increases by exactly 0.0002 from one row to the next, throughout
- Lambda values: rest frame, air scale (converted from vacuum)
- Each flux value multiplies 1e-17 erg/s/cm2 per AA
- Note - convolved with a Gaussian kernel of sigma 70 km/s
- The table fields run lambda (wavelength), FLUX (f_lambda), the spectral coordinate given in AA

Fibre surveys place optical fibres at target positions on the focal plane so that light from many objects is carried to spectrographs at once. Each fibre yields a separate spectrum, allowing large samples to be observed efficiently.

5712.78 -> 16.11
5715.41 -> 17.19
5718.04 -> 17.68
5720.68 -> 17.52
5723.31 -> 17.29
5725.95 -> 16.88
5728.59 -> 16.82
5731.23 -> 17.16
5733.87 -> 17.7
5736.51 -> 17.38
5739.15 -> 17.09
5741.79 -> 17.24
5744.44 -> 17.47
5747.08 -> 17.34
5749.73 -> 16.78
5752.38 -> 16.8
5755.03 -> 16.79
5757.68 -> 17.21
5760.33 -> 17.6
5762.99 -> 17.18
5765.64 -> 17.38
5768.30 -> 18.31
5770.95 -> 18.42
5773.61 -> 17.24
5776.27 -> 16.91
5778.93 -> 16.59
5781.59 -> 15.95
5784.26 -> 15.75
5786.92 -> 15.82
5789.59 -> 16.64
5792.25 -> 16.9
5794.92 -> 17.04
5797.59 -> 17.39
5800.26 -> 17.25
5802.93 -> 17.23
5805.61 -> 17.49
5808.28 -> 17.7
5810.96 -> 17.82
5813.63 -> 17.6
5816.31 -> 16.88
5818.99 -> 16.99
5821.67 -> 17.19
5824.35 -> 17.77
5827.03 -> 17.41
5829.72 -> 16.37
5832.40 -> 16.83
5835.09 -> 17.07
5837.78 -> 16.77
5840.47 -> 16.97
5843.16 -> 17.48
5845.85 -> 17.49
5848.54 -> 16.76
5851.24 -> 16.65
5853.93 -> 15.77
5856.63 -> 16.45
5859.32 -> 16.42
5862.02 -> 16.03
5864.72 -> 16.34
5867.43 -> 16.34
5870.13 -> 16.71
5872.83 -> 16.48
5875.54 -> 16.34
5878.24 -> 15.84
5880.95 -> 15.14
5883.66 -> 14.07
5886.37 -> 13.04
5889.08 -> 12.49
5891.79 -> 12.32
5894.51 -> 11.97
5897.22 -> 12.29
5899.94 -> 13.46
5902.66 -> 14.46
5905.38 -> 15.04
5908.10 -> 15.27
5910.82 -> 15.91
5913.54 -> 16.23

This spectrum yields -1.79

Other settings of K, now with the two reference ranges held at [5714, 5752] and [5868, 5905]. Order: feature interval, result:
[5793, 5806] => -1.1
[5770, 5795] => -0.6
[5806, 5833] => -3.0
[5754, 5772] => -1.0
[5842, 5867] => -2.8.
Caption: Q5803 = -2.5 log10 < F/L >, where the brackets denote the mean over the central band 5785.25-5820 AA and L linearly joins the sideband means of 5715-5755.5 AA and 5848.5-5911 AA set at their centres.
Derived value -0.06 mag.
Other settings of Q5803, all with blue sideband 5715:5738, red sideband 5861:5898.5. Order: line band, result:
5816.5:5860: -0.10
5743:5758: -0.01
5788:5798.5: -0.05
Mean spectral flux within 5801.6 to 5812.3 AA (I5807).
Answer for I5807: 17.6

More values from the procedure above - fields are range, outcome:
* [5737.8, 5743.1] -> 17.2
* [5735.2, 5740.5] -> 17.3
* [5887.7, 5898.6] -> 12.3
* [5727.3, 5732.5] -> 17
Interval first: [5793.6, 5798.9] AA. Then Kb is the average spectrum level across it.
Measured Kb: 17.2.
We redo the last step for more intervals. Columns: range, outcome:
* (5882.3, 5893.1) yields 13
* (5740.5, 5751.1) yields 17.2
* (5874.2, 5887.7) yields 14.9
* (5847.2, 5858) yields 16.4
